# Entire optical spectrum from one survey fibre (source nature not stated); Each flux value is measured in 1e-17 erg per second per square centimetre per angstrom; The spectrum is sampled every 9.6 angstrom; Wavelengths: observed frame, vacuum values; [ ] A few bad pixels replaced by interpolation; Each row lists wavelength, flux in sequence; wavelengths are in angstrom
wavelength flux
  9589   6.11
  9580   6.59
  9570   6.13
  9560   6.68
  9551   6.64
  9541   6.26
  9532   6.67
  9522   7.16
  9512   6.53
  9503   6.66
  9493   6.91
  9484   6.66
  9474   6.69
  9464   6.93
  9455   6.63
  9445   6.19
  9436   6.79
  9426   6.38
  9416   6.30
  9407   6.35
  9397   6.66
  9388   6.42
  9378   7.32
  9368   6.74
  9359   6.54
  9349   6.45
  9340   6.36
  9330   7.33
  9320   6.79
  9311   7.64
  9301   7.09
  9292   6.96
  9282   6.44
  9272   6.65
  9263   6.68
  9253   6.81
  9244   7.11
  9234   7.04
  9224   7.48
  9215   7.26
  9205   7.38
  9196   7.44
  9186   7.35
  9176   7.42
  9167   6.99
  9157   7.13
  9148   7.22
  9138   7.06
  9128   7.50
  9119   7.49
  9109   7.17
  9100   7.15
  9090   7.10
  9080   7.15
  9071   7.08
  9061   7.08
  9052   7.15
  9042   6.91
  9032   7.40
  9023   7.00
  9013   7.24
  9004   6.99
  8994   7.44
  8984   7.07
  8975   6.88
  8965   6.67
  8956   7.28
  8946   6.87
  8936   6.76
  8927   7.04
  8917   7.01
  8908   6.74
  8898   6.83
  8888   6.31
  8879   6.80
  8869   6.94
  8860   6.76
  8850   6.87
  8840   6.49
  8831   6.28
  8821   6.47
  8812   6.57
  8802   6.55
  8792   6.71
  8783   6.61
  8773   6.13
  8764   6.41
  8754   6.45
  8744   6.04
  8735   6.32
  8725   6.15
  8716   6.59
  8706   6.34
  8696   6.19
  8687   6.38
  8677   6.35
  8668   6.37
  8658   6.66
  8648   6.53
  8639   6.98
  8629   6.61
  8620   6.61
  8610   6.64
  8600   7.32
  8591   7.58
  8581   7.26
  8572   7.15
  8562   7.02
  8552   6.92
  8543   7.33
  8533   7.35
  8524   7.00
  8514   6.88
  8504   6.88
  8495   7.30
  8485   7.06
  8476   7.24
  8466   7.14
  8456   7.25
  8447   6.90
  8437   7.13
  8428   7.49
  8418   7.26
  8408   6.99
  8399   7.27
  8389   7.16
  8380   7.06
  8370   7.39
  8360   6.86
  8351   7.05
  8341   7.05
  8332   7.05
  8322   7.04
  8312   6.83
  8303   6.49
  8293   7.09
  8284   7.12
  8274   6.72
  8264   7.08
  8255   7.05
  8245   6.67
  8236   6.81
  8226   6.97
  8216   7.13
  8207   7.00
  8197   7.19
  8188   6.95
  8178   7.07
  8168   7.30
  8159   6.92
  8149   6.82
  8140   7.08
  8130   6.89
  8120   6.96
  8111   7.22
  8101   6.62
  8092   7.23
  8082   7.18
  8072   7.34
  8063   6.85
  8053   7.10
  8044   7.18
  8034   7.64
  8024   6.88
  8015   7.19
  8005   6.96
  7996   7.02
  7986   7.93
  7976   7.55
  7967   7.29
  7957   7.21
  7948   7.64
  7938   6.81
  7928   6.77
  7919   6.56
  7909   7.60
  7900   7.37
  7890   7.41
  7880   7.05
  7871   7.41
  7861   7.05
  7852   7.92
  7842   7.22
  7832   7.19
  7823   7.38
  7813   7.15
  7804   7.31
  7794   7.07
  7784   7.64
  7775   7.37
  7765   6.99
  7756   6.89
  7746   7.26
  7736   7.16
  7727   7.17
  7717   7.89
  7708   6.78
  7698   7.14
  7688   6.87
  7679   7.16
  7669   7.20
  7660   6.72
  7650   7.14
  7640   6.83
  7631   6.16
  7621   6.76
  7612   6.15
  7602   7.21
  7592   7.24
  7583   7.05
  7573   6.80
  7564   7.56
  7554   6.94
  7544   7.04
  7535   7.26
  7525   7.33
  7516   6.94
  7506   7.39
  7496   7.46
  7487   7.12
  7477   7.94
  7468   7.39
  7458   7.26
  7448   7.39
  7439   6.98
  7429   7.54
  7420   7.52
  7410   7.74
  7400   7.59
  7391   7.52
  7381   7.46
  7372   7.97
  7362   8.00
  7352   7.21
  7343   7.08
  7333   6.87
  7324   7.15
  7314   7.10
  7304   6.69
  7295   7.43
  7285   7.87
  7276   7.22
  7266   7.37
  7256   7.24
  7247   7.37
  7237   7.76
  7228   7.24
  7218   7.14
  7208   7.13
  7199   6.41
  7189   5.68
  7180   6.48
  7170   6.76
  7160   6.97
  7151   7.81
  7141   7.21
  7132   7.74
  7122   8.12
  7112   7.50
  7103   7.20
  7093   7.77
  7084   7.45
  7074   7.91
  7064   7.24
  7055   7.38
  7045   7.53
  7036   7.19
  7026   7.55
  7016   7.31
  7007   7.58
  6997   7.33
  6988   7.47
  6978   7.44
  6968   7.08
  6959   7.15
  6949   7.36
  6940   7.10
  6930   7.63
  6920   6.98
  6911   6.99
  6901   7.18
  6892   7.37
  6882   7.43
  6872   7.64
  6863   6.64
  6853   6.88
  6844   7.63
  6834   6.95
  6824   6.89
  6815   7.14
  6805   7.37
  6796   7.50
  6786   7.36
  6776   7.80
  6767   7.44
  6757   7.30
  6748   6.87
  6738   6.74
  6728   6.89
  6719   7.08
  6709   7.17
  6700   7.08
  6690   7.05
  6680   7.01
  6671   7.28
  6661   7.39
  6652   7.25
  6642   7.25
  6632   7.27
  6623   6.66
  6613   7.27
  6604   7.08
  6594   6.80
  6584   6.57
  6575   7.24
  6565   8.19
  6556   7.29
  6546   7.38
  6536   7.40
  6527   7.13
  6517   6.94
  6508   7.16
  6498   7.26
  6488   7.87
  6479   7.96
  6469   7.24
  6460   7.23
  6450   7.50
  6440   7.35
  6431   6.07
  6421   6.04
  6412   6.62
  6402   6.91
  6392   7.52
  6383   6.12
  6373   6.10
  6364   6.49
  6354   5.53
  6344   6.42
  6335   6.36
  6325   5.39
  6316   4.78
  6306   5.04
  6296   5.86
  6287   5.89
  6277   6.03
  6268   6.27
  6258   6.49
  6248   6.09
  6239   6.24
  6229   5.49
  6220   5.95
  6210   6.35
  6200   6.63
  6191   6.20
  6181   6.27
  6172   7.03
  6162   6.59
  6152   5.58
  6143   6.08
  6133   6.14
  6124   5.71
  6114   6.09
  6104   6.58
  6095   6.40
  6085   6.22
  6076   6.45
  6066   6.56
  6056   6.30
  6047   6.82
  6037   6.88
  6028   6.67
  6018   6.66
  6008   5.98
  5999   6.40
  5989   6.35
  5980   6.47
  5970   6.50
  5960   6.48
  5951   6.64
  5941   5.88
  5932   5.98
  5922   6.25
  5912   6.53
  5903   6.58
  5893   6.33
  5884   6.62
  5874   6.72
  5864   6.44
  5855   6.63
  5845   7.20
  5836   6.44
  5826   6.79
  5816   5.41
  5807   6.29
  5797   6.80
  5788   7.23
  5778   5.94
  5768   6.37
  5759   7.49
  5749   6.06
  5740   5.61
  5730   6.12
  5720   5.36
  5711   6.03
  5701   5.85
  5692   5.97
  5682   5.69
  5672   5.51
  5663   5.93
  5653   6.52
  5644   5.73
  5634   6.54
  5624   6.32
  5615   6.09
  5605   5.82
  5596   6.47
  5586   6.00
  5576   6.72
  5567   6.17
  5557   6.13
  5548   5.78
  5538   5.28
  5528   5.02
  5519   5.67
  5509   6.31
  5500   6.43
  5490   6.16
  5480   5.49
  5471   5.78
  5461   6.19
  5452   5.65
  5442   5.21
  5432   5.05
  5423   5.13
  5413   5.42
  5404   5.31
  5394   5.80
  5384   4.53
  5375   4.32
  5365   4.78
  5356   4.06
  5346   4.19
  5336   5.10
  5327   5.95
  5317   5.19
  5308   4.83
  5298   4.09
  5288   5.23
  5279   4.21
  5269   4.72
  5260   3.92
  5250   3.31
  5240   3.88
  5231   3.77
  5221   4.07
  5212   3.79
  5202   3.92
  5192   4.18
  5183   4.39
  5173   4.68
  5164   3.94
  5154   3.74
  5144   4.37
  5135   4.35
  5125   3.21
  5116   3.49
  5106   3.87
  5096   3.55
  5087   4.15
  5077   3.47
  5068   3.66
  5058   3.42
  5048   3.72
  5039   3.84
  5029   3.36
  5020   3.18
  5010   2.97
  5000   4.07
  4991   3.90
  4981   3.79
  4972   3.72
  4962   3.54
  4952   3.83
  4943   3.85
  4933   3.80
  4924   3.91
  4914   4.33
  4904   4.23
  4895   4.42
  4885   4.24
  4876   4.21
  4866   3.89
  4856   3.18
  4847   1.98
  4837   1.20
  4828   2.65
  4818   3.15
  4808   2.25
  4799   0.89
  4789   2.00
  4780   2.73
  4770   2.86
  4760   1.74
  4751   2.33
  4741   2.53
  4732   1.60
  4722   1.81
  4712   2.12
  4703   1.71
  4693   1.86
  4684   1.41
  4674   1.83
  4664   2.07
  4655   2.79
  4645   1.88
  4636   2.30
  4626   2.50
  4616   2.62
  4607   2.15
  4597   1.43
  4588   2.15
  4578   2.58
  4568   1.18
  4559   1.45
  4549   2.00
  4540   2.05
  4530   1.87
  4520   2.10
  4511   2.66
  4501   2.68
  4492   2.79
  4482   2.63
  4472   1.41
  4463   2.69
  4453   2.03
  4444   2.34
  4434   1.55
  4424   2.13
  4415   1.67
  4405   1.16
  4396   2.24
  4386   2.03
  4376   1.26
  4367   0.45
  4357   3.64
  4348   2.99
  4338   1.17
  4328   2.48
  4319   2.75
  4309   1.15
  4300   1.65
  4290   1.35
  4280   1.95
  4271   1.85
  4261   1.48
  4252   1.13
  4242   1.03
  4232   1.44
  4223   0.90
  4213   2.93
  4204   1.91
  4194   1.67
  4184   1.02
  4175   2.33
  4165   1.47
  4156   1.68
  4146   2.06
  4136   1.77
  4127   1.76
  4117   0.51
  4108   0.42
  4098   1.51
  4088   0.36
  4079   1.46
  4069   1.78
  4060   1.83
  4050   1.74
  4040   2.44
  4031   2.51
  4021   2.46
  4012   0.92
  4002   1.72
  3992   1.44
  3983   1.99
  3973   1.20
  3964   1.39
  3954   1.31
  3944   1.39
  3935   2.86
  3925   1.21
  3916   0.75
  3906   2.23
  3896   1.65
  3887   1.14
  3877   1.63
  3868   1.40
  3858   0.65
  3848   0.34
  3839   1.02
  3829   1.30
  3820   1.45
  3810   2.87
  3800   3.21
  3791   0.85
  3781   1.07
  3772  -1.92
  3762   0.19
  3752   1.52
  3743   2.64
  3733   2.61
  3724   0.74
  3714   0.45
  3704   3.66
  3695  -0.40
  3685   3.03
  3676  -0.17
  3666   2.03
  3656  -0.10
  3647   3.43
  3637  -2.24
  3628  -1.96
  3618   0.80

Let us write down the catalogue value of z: 0.220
